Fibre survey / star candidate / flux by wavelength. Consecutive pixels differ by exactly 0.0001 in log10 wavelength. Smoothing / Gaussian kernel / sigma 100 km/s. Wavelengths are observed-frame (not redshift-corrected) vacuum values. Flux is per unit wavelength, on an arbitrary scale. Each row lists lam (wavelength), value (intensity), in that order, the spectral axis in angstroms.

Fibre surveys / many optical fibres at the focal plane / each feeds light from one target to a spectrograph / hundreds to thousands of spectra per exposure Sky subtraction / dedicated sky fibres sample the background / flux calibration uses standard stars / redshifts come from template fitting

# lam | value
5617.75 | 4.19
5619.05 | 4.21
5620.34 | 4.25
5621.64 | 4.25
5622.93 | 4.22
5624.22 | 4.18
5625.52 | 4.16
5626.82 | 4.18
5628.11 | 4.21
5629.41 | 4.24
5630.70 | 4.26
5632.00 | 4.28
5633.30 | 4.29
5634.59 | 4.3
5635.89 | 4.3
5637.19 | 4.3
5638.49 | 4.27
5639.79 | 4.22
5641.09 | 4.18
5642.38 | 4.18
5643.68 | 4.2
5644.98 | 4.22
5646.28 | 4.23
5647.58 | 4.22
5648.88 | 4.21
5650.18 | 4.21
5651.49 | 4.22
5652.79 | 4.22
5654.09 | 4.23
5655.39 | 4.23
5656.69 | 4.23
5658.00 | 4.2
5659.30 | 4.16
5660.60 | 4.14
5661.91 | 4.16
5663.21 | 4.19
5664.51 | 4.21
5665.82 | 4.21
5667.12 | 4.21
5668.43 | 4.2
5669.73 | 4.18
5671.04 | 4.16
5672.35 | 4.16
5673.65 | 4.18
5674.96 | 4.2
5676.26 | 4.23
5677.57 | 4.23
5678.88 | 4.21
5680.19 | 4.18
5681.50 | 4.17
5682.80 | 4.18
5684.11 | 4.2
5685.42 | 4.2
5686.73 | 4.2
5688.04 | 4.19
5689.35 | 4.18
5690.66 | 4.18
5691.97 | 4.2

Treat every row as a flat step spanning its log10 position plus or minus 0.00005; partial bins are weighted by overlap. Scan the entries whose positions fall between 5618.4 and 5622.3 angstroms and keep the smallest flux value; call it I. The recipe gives 4.21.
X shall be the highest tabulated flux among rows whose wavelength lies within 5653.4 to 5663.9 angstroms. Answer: 4.23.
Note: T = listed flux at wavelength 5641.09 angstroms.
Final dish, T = 4.18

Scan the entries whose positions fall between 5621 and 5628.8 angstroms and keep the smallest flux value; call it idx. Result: 4.16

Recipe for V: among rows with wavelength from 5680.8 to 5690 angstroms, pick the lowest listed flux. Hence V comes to 4.17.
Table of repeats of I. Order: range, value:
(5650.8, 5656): 4.22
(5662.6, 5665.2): 4.19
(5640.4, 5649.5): 4.18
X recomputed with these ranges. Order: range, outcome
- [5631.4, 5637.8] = 4.3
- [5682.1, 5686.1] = 4.2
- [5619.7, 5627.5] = 4.25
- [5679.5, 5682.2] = 4.18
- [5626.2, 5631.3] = 4.26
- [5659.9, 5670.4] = 4.21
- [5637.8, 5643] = 4.27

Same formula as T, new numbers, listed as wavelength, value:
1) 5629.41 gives 4.24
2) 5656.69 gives 4.23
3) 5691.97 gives 4.2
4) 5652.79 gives 4.22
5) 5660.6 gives 4.14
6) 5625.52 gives 4.16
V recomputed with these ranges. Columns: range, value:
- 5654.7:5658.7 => 4.2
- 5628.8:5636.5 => 4.24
